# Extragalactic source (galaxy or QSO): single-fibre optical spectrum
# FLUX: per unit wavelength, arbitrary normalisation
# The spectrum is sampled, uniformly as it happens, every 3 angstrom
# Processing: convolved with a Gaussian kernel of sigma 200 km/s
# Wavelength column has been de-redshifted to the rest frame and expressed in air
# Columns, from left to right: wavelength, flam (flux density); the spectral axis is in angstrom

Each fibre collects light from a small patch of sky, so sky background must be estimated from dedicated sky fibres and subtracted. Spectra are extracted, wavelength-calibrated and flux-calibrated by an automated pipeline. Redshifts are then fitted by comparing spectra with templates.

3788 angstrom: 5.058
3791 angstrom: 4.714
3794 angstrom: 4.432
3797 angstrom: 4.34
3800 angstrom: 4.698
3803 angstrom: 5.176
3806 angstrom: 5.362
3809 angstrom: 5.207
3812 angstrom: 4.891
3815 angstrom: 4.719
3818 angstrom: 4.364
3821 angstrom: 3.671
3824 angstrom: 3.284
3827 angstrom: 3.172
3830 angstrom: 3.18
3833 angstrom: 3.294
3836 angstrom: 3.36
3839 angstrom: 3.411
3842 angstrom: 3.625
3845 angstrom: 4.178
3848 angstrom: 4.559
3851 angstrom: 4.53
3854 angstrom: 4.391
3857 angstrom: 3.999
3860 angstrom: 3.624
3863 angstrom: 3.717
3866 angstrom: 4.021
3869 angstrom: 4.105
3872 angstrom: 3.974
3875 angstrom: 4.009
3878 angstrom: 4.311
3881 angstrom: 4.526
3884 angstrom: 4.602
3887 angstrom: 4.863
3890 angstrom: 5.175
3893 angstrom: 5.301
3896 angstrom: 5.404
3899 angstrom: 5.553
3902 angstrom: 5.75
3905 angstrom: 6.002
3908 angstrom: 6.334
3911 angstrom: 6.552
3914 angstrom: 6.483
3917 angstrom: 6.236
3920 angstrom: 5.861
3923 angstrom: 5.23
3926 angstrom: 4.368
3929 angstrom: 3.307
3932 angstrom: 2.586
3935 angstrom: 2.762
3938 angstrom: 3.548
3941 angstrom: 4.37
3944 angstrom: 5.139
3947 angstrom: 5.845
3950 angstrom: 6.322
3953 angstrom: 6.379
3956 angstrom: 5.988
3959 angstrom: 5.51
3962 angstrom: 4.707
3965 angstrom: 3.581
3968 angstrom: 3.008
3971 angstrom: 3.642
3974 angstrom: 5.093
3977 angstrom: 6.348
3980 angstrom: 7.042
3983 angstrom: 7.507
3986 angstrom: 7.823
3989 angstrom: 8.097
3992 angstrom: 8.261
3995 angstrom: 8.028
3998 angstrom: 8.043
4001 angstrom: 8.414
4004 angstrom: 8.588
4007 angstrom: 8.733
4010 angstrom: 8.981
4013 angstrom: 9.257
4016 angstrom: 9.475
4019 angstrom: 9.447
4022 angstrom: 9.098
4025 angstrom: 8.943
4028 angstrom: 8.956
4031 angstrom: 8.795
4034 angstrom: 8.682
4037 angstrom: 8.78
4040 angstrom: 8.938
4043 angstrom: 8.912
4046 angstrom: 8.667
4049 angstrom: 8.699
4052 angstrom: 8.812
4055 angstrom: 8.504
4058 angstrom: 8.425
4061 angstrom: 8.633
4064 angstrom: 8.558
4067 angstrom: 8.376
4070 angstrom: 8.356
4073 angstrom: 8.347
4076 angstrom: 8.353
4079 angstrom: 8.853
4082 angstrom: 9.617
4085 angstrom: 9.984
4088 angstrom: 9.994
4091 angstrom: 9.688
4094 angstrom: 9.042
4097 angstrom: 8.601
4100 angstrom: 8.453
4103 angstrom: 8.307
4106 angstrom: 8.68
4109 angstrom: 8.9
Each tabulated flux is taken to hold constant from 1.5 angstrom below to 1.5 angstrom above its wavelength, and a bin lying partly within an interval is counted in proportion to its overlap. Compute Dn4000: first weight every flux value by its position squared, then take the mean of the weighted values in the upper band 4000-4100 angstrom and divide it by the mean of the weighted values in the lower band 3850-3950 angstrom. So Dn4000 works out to 2.0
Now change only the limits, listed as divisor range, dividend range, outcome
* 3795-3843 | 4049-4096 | 2.46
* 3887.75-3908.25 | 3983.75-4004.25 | 1.53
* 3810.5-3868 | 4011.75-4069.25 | 2.51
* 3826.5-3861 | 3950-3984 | 1.50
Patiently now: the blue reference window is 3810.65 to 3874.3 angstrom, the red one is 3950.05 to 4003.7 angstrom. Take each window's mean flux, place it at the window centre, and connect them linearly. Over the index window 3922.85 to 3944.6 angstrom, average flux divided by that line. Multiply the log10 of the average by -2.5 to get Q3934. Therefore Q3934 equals 0.42 mag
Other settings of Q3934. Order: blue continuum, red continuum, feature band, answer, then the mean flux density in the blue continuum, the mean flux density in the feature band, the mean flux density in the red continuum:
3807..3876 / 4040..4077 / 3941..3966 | 0.172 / 3.98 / 5.41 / 8.57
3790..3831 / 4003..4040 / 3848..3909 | 0.247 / 4.38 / 4.69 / 8.98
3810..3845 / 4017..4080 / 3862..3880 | 0.173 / 3.77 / 4.05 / 8.73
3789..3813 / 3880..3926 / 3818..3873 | 0.335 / 4.86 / 3.8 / 5.56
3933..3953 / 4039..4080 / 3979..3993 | -0.248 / 4.74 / 7.75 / 8.6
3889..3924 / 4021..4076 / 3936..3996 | 0.222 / 5.84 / 5.77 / 8.68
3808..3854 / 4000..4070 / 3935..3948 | 0.427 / 3.96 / 4.46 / 8.8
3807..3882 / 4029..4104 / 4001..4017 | -0.179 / 4.01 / 8.94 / 8.82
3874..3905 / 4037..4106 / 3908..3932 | 0.060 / 5.02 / 5.31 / 8.82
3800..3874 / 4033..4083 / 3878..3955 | 0.113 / 4.09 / 5.13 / 8.67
